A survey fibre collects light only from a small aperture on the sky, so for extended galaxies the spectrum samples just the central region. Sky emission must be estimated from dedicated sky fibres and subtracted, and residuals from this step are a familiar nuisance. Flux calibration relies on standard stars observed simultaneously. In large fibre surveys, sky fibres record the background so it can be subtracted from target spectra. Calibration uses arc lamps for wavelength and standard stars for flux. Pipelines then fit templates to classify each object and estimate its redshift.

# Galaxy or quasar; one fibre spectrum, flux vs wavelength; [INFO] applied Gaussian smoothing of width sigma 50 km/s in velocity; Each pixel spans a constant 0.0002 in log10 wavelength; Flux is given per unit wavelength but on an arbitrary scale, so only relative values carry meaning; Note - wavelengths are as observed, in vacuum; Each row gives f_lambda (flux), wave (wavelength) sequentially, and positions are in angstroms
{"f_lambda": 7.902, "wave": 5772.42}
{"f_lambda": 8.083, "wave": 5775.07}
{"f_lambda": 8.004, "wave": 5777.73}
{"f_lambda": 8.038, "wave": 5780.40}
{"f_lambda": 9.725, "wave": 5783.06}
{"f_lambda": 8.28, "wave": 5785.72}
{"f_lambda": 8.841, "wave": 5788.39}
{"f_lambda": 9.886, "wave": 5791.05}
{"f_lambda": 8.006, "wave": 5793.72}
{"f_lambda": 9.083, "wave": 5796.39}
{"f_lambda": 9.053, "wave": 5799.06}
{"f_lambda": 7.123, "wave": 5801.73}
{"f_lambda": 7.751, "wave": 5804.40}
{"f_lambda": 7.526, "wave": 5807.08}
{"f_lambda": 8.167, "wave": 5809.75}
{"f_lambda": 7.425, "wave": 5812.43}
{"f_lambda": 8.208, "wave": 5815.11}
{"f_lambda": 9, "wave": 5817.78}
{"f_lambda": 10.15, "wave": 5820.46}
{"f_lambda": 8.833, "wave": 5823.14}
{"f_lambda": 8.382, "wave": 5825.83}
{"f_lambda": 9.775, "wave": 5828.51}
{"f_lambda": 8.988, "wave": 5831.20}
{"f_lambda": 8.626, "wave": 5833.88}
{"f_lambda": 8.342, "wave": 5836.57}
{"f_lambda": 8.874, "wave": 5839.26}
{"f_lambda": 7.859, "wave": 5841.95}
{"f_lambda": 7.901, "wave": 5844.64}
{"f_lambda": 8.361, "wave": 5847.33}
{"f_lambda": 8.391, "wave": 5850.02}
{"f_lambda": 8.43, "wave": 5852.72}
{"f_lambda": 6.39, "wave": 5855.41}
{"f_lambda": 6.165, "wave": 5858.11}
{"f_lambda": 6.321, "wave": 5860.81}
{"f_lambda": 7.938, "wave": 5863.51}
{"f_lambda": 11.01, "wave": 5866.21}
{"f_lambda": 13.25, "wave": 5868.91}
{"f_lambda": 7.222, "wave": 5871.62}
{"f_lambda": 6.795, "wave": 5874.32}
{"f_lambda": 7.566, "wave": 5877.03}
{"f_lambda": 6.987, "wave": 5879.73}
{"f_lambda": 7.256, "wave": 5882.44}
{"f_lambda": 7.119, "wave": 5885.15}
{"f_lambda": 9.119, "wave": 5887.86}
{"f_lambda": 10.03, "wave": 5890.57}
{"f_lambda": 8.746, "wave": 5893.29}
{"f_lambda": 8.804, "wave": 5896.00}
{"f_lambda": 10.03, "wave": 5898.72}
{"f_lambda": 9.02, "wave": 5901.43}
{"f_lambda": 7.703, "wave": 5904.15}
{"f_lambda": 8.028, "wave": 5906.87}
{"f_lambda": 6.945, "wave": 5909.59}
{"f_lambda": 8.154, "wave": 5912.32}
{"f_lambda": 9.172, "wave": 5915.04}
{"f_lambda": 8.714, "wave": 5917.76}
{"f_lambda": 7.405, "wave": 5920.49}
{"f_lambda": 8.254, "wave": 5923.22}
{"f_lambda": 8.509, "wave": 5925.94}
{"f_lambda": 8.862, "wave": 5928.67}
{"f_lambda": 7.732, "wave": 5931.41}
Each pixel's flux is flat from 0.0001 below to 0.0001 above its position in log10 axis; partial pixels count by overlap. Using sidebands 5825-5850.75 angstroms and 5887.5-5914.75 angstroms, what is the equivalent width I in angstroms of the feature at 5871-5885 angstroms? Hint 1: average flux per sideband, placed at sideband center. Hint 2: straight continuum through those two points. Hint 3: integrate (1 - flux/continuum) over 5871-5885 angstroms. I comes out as 2.38 angstroms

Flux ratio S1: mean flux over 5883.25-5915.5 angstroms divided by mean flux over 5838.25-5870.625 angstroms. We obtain 1.0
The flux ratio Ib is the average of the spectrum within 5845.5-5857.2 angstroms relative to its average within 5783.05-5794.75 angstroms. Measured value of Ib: 0.9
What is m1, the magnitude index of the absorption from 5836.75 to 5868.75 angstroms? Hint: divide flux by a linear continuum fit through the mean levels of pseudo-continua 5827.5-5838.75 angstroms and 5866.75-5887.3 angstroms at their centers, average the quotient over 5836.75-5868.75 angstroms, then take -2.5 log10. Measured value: 0.051 mag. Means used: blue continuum 8.9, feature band 8.18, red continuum 8.19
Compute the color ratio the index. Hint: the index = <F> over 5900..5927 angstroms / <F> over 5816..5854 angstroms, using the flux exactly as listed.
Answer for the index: 0.9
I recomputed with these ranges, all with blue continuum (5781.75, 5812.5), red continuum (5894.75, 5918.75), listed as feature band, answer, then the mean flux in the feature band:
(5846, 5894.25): 1.80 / 8.17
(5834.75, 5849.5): 0.32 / 8.29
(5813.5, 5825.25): -0.71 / 8.97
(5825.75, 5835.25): -0.62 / 9.02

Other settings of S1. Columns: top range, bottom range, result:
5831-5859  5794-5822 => 0.96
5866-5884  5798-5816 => 1.07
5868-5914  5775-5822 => 0.99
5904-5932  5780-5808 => 0.96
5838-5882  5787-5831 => 0.94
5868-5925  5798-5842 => 0.98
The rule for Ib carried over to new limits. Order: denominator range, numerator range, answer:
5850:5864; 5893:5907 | 1.23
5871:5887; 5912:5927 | 1.16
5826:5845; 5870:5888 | 0.86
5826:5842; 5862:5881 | 0.99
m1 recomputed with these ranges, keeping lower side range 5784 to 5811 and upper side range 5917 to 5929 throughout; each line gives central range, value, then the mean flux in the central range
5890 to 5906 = -0.08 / 8.98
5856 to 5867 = 0.10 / 7.59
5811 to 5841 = -0.05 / 8.77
